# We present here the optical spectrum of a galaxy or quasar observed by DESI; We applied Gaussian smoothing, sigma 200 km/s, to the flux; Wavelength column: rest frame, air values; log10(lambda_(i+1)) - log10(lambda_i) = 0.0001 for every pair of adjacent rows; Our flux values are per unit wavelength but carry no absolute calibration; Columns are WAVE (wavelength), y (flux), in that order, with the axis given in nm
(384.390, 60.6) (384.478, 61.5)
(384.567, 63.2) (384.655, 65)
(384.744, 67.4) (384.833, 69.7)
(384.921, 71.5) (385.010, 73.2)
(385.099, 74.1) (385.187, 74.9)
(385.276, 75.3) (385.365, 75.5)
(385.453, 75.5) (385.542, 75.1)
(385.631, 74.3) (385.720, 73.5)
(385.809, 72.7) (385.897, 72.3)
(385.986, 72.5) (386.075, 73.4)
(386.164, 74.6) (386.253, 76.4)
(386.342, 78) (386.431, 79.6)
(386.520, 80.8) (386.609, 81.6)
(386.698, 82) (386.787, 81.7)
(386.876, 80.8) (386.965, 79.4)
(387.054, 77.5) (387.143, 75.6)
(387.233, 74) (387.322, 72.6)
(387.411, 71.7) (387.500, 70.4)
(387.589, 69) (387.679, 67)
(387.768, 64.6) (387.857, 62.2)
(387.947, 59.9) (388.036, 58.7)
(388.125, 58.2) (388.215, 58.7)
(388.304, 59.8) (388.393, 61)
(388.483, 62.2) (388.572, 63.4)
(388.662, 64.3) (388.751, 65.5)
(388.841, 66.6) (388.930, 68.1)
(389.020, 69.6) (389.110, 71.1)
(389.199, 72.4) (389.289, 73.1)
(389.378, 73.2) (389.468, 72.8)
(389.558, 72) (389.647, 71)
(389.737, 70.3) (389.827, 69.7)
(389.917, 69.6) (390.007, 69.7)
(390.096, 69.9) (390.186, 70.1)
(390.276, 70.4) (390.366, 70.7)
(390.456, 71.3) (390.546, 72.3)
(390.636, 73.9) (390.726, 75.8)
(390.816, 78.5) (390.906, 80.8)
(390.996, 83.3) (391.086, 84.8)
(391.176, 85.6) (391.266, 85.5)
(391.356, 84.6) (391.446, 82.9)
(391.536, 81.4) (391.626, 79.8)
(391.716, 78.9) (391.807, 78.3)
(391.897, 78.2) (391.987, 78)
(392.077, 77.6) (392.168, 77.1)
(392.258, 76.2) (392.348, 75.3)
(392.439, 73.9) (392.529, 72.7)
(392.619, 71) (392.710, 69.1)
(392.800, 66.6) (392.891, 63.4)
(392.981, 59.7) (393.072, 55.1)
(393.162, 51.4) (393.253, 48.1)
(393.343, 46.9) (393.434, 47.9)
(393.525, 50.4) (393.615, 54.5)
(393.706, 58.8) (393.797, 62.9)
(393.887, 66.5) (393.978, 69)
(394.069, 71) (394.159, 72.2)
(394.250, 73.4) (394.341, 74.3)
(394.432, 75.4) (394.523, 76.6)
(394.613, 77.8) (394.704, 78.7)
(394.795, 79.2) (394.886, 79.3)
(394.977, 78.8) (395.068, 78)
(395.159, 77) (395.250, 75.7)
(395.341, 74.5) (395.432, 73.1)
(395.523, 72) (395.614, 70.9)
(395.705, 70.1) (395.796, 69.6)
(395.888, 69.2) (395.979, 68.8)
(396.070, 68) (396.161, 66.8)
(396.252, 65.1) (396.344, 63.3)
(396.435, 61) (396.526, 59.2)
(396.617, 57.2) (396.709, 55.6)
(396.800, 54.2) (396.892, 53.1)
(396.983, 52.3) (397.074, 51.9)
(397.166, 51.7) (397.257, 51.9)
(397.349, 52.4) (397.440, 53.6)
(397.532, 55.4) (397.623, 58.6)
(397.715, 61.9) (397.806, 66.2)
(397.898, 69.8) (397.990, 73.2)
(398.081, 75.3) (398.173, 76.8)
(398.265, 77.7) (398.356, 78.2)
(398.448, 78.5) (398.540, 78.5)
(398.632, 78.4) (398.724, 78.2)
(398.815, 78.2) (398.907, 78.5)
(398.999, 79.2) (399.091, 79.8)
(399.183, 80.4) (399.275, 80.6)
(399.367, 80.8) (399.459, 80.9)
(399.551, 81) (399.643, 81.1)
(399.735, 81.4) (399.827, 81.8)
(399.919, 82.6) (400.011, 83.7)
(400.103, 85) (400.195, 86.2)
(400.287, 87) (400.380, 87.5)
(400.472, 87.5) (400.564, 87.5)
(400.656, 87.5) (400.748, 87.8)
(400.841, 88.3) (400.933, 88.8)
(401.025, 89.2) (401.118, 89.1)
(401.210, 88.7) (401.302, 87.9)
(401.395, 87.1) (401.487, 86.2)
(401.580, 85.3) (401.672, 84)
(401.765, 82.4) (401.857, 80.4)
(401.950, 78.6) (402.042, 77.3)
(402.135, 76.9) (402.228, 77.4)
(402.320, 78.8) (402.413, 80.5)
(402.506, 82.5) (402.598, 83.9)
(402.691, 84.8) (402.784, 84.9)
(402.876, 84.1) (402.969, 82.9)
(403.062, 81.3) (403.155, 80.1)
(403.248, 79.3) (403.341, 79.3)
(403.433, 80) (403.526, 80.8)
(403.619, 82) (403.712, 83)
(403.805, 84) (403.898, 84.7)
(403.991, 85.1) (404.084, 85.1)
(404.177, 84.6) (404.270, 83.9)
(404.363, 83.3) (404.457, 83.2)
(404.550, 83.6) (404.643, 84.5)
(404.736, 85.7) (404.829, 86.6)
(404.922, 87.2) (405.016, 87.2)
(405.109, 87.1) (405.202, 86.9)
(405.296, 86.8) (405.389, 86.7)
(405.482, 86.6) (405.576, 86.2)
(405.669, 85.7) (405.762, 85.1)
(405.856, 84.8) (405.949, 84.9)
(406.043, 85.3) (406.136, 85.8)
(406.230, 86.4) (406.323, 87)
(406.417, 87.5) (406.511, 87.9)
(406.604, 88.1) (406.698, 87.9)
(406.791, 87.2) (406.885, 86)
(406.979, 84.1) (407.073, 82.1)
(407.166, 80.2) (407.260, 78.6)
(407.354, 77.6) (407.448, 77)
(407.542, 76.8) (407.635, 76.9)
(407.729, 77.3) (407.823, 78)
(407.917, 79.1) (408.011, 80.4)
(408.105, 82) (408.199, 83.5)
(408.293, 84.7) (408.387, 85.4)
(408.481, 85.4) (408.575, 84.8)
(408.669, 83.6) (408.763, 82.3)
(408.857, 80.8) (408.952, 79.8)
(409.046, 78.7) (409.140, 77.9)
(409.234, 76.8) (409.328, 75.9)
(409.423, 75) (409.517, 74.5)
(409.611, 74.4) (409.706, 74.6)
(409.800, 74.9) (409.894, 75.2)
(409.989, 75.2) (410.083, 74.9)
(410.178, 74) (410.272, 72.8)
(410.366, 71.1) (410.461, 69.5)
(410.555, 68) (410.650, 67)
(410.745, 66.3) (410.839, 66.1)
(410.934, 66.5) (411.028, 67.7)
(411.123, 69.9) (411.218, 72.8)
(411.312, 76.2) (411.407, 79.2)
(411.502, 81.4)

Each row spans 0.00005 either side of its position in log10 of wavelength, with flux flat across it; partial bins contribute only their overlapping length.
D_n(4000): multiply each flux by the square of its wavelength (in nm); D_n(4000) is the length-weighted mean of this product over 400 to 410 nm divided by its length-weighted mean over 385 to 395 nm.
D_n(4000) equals 1.3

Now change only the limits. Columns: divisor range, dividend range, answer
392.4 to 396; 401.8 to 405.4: 1.28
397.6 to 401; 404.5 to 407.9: 1.09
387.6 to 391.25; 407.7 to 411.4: 1.21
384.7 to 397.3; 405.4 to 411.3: 1.23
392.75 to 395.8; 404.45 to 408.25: 1.32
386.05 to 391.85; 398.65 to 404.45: 1.22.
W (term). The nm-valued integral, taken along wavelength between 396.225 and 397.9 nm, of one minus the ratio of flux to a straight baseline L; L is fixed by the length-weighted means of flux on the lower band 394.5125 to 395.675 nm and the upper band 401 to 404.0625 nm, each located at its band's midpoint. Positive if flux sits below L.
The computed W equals 0.45 nm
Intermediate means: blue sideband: 76.2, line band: 57.2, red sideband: 82.8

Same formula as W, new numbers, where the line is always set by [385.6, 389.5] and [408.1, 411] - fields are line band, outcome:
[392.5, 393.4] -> 0.151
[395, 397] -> 0.174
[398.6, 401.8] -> -0.442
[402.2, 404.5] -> -0.242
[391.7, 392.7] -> -0.054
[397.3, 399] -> 0.060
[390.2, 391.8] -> -0.157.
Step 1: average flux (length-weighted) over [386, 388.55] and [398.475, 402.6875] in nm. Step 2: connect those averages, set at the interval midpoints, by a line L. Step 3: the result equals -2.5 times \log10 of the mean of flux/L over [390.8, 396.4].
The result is 0.076 mag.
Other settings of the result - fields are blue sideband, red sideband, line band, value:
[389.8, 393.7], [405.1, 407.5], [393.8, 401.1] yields 0.047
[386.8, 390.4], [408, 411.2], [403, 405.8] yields -0.139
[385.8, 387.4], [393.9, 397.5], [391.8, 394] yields 0.087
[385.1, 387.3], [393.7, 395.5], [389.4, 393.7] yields 0.056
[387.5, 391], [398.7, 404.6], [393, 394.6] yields 0.186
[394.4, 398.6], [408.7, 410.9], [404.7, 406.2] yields -0.194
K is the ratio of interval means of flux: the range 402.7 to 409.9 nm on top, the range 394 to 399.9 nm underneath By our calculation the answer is 1.17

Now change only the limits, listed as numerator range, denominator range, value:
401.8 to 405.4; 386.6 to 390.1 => 1.19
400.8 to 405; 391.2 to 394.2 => 1.21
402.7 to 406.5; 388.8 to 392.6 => 1.12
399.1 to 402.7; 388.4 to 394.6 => 1.19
